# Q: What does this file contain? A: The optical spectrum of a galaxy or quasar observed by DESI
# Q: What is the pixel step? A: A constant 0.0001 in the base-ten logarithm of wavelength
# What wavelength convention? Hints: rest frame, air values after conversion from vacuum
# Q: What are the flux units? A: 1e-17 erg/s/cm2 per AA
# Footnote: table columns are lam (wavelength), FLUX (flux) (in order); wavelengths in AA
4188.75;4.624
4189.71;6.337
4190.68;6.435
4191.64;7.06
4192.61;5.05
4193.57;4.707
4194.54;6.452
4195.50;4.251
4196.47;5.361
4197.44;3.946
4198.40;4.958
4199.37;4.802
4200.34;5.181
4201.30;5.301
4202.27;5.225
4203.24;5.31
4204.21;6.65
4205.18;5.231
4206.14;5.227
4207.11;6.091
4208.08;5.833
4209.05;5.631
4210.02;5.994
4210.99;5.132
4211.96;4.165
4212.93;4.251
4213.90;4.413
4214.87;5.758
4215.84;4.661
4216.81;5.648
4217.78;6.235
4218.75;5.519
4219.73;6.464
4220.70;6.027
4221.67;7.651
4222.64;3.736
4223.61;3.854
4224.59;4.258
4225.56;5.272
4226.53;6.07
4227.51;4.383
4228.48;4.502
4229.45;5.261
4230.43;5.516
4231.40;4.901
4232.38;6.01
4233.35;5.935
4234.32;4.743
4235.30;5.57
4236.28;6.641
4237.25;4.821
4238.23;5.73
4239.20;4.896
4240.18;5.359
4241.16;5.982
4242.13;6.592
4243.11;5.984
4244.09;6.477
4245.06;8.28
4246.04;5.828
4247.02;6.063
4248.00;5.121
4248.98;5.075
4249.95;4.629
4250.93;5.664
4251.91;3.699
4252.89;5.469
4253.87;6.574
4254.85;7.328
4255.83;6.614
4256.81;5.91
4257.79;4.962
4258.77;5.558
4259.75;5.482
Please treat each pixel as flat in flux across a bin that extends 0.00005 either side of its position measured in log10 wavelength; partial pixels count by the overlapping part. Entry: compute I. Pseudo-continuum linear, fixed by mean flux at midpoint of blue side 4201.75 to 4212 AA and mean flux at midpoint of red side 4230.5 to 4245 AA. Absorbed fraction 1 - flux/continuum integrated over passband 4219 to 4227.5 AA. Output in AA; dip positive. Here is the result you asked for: 0.5 AA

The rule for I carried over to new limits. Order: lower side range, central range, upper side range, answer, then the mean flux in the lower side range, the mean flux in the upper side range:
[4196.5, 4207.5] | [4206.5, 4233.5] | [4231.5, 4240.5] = 0.3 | 5.26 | 5.5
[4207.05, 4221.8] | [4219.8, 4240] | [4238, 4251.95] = 1.2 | 5.53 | 5.76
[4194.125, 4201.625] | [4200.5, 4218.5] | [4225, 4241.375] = -0.8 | 5.02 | 5.37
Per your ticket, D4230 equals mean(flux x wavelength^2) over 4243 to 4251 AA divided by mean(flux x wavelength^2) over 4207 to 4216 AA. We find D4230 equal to 1.2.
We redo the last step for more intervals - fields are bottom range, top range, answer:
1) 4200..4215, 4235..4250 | 1.12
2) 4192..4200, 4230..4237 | 1.14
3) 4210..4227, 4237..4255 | 1.11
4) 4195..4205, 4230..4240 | 1.09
